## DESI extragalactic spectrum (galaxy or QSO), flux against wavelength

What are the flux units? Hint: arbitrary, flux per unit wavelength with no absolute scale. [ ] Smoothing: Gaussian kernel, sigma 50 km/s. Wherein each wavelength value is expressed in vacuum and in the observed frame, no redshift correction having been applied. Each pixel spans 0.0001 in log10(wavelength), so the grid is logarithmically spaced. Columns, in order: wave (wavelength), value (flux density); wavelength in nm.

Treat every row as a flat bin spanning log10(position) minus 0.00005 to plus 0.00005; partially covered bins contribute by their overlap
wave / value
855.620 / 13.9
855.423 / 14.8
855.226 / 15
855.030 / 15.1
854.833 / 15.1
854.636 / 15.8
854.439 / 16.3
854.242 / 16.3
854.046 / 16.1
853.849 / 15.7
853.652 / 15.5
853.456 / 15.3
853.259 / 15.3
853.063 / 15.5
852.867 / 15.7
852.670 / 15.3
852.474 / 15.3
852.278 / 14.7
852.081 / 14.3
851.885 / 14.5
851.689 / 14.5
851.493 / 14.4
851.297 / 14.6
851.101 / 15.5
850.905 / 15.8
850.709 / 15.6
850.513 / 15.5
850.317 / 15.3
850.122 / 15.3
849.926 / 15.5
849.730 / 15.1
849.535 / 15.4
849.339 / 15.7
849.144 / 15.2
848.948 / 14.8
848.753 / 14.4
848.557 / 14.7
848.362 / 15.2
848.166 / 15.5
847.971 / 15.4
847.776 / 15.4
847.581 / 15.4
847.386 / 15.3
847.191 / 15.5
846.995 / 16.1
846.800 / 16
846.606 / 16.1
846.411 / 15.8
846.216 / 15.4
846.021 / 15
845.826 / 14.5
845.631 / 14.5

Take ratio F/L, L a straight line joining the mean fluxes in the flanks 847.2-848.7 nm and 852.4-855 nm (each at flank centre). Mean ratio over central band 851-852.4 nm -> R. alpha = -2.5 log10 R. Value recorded 0.06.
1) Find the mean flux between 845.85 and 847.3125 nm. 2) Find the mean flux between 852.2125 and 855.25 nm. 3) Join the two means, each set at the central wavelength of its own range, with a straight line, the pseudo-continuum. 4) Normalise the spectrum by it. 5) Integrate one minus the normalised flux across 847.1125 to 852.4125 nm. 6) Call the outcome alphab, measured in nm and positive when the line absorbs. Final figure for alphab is 0.15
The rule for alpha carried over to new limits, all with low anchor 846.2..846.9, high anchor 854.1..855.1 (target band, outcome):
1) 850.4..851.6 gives 0.04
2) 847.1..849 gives 0.05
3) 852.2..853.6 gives 0.03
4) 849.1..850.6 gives 0.03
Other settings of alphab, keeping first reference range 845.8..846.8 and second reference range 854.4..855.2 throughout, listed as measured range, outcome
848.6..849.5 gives 0.03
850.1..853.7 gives 0.08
